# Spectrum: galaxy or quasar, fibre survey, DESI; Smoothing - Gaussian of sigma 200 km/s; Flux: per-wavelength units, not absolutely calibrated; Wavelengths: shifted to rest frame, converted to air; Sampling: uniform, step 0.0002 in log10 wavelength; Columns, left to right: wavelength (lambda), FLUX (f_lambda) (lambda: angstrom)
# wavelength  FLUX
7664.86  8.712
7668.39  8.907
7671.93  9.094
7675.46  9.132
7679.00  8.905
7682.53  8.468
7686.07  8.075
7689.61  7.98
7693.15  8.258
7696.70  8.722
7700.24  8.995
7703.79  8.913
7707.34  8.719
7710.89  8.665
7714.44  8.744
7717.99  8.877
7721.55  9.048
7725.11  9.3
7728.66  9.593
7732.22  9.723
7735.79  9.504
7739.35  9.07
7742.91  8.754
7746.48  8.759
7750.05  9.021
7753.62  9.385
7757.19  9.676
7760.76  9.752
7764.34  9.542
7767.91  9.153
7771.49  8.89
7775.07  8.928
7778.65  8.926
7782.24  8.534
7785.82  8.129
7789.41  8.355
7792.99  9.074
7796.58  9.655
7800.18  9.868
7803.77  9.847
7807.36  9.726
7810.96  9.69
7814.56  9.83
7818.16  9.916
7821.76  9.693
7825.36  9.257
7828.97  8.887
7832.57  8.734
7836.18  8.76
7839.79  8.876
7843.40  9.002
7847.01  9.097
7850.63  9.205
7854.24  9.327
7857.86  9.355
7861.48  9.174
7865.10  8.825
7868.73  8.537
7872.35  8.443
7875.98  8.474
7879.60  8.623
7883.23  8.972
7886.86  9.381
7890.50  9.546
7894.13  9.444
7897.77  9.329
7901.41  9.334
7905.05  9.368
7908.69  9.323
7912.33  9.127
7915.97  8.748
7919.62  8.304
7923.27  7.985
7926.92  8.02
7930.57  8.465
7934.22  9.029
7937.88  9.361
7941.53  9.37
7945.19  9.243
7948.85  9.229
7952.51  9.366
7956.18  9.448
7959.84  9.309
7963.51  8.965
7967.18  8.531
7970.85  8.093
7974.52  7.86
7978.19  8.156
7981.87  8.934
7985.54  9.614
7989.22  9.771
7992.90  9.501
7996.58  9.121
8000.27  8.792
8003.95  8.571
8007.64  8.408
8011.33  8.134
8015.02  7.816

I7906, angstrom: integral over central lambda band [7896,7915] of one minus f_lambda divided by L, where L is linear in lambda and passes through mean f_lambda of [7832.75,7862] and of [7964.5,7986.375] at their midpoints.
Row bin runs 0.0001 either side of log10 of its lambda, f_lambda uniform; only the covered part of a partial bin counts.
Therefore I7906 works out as -1.0 angstrom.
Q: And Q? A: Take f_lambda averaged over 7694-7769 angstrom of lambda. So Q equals 9.13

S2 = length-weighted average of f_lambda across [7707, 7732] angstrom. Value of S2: 9.06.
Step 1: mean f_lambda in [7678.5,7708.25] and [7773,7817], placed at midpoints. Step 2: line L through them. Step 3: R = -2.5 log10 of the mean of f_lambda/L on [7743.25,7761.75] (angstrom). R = -0.04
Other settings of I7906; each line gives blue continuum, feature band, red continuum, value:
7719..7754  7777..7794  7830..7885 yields 0.9 angstrom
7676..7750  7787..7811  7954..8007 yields -1.4 angstrom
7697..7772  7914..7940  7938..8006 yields 1.3 angstrom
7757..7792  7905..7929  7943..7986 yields 0.7 angstrom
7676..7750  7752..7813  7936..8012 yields -2.5 angstrom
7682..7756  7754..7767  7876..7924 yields -1.0 angstrom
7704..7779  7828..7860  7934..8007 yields 0.2 angstrom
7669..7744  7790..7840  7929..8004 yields -2.7 angstrom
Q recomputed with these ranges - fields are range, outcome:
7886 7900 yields 9.42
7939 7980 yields 8.88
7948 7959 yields 9.35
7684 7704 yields 8.46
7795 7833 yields 9.58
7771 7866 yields 9.18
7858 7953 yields 8.96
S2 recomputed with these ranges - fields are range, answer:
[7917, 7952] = 8.8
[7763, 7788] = 8.85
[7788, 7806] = 9.39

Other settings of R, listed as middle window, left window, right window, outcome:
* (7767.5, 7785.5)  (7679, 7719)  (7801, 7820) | 0.08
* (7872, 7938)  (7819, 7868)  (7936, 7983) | 0.01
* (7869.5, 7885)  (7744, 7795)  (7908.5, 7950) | 0.03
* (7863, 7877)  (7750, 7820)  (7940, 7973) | 0.07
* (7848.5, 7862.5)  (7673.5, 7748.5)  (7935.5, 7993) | -0.04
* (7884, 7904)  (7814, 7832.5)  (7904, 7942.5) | -0.05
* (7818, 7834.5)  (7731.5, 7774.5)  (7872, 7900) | -0.01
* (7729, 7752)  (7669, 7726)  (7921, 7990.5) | -0.05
